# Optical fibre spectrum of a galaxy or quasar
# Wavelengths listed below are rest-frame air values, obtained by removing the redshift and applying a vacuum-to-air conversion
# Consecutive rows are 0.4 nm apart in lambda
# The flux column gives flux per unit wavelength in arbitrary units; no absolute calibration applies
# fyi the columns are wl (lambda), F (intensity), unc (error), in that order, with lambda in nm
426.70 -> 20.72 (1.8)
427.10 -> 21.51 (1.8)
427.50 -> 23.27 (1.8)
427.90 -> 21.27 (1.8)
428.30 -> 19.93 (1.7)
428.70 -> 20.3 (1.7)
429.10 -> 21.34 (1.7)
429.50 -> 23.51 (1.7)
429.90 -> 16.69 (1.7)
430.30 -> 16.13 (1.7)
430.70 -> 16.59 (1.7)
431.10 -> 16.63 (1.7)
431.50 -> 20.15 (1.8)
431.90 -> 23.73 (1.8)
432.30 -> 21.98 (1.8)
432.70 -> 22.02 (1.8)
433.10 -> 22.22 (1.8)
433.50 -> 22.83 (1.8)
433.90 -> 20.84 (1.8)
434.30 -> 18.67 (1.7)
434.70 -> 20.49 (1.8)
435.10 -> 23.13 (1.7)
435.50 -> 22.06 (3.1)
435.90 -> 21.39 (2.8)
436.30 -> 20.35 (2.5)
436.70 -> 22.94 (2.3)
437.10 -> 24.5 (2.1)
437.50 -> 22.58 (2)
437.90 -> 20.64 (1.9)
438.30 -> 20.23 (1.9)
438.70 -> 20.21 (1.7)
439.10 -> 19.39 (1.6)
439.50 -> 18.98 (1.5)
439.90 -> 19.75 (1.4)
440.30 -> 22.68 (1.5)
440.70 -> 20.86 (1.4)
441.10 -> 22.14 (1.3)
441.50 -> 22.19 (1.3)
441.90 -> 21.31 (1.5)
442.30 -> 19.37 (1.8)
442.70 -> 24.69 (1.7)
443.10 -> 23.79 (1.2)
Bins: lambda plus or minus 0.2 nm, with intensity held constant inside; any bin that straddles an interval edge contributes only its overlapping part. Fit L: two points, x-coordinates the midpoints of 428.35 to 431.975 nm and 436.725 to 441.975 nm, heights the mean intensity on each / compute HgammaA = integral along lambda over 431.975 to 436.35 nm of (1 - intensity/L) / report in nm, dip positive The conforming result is -0.30 nm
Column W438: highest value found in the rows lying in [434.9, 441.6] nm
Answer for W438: 24.5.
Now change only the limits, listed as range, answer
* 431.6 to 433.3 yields 23.73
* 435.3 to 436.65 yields 22.06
